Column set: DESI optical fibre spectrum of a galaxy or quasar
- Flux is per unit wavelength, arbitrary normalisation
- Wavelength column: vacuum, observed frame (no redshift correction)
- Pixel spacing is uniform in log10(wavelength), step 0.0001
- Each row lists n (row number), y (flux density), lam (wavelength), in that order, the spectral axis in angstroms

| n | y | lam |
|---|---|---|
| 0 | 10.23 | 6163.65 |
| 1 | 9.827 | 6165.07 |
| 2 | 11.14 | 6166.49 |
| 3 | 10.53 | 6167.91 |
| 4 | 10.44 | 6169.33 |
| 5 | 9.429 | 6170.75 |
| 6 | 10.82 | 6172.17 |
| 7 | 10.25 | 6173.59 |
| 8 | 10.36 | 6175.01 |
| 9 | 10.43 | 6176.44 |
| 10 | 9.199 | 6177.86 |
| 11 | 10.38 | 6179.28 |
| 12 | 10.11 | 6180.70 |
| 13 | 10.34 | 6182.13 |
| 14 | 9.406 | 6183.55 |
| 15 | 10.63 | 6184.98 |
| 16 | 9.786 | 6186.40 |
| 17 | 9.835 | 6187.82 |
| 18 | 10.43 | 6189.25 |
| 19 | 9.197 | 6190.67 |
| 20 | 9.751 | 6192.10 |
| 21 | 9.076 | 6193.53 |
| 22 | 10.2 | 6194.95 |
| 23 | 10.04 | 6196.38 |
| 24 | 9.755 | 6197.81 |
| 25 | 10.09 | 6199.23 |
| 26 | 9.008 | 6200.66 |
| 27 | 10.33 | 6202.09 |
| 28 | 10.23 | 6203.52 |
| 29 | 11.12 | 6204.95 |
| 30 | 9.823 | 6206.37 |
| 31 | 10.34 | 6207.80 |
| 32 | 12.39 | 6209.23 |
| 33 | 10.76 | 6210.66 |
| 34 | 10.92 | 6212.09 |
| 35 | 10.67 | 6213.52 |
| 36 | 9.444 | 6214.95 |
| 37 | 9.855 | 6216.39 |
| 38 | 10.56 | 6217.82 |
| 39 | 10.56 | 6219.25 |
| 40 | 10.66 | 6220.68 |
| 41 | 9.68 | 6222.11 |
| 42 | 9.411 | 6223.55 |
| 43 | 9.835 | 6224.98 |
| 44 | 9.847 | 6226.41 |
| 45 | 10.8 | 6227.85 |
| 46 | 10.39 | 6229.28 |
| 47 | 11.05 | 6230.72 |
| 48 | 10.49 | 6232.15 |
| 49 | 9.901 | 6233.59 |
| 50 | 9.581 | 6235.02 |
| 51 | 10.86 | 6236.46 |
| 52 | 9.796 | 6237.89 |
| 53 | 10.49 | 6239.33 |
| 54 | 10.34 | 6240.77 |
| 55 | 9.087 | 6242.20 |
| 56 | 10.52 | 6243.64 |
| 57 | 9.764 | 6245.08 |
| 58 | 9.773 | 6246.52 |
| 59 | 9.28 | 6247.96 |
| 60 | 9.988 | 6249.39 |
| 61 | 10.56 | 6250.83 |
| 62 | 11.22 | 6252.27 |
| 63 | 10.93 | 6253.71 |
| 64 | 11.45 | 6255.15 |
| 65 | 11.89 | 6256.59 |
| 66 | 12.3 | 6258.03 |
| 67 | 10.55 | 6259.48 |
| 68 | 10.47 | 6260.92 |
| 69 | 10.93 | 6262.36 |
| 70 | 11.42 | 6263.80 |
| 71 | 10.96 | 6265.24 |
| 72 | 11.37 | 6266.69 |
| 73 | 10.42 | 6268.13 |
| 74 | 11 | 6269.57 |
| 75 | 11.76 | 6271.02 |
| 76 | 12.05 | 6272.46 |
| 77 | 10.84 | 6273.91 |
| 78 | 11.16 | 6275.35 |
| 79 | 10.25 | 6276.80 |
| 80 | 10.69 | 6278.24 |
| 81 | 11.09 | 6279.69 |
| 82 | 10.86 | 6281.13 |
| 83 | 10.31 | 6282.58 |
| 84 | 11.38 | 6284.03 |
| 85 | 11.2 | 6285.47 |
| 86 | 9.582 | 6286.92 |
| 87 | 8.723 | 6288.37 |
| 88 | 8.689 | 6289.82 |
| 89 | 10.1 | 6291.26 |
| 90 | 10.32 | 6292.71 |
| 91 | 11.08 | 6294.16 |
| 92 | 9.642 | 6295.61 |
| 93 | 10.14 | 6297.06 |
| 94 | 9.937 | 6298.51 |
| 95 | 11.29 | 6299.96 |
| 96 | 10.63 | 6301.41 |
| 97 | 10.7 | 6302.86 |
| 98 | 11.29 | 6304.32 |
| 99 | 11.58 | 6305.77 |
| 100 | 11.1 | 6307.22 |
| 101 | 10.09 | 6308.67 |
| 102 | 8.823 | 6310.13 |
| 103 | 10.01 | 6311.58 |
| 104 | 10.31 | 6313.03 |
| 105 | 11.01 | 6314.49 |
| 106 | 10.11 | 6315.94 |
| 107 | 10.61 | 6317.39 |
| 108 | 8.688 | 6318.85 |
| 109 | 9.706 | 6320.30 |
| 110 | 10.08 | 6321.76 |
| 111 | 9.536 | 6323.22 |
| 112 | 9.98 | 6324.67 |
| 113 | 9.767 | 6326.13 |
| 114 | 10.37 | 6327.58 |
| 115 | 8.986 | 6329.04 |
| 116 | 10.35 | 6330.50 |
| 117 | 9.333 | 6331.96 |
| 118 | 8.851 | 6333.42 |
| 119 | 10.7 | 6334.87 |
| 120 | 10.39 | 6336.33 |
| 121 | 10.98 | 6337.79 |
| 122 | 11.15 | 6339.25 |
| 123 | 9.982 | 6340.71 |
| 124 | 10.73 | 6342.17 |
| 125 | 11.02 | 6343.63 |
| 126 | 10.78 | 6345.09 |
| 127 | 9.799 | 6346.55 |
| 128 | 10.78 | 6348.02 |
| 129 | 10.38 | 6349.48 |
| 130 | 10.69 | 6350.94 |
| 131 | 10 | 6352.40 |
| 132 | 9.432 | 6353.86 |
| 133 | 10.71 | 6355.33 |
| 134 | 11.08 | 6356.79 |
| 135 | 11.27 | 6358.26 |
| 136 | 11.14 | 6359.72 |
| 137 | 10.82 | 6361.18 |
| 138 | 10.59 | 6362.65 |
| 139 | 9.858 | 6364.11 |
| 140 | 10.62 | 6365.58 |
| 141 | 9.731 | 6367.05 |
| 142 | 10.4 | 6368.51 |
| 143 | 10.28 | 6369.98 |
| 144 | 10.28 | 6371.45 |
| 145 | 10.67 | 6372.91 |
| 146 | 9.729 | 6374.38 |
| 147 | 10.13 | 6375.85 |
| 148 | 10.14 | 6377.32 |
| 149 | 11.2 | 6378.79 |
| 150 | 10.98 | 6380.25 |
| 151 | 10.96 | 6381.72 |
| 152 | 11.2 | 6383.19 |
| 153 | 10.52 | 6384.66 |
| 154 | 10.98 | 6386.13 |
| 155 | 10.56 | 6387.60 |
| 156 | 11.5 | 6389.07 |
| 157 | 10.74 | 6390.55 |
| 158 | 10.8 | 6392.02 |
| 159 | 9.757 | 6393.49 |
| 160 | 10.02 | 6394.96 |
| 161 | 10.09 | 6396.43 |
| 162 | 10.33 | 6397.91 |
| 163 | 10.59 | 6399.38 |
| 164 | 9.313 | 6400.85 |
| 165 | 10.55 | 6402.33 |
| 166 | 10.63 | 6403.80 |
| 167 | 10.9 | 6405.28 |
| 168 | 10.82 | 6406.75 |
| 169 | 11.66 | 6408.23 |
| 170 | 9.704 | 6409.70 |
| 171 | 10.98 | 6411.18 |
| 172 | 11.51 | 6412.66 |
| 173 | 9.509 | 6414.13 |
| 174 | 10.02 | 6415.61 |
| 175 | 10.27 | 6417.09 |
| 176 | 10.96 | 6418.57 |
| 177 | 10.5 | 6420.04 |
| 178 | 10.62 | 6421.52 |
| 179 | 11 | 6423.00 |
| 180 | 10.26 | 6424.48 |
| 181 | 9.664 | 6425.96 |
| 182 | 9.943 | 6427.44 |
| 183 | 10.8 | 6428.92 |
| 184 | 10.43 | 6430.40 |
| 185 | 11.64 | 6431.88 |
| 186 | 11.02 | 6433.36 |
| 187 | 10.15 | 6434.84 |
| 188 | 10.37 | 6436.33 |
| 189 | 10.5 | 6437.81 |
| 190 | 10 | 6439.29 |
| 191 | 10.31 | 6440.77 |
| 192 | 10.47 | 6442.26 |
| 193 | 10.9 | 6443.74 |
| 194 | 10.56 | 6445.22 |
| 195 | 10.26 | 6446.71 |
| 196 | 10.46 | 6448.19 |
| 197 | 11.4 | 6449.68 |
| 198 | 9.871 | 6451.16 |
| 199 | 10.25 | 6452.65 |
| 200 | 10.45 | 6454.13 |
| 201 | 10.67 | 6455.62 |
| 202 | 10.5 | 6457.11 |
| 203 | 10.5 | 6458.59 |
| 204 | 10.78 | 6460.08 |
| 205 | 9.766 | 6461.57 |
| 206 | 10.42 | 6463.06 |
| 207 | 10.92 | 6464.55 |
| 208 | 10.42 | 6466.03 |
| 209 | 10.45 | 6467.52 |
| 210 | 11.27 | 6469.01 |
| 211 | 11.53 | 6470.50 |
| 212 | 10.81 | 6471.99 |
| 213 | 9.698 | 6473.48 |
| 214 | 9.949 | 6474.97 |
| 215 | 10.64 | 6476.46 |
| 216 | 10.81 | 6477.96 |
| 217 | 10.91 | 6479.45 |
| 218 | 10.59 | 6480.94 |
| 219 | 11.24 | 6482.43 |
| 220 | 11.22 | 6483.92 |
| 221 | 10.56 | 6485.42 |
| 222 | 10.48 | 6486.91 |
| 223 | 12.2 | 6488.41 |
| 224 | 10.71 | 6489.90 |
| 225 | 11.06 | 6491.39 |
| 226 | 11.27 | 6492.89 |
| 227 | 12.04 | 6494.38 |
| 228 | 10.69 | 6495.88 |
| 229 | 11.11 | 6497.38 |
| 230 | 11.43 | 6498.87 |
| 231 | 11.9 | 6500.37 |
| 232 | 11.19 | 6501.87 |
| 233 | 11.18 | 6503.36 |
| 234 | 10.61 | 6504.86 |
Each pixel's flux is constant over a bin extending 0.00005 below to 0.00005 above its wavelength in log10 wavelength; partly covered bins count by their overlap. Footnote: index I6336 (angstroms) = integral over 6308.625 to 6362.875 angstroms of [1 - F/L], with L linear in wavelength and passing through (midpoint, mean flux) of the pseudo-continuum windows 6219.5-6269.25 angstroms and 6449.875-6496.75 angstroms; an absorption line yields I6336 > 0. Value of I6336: 1.8 angstroms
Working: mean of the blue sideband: 10.5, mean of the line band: 10.2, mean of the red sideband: 10.7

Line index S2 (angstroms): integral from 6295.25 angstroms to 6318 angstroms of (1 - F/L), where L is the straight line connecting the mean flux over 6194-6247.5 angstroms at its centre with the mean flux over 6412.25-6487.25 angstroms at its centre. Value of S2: -0.3 angstroms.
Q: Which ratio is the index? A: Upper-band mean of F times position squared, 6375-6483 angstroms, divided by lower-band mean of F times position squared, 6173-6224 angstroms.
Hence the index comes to 1.12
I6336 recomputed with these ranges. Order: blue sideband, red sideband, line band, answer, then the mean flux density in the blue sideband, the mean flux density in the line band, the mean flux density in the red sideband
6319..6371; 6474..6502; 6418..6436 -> 0.2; 10.3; 10.6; 11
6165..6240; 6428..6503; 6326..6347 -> 0.5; 10.2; 10.2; 10.8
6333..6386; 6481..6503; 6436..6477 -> 1.9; 10.5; 10.5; 11.2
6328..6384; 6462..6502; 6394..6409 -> 0.2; 10.4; 10.5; 10.9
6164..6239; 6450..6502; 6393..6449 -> 1.2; 10.2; 10.5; 10.8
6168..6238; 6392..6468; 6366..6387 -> -0.2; 10.2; 10.5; 10.5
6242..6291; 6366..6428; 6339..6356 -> 0.2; 10.7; 10.4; 10.5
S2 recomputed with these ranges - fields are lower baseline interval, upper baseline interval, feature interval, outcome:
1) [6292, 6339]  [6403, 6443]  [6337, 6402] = -0.9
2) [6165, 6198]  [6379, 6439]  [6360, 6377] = 0.3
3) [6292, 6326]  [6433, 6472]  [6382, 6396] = -0.3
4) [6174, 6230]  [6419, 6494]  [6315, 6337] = 1.2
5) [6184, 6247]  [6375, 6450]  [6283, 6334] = 1.1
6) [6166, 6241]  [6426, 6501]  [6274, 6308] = -0.5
